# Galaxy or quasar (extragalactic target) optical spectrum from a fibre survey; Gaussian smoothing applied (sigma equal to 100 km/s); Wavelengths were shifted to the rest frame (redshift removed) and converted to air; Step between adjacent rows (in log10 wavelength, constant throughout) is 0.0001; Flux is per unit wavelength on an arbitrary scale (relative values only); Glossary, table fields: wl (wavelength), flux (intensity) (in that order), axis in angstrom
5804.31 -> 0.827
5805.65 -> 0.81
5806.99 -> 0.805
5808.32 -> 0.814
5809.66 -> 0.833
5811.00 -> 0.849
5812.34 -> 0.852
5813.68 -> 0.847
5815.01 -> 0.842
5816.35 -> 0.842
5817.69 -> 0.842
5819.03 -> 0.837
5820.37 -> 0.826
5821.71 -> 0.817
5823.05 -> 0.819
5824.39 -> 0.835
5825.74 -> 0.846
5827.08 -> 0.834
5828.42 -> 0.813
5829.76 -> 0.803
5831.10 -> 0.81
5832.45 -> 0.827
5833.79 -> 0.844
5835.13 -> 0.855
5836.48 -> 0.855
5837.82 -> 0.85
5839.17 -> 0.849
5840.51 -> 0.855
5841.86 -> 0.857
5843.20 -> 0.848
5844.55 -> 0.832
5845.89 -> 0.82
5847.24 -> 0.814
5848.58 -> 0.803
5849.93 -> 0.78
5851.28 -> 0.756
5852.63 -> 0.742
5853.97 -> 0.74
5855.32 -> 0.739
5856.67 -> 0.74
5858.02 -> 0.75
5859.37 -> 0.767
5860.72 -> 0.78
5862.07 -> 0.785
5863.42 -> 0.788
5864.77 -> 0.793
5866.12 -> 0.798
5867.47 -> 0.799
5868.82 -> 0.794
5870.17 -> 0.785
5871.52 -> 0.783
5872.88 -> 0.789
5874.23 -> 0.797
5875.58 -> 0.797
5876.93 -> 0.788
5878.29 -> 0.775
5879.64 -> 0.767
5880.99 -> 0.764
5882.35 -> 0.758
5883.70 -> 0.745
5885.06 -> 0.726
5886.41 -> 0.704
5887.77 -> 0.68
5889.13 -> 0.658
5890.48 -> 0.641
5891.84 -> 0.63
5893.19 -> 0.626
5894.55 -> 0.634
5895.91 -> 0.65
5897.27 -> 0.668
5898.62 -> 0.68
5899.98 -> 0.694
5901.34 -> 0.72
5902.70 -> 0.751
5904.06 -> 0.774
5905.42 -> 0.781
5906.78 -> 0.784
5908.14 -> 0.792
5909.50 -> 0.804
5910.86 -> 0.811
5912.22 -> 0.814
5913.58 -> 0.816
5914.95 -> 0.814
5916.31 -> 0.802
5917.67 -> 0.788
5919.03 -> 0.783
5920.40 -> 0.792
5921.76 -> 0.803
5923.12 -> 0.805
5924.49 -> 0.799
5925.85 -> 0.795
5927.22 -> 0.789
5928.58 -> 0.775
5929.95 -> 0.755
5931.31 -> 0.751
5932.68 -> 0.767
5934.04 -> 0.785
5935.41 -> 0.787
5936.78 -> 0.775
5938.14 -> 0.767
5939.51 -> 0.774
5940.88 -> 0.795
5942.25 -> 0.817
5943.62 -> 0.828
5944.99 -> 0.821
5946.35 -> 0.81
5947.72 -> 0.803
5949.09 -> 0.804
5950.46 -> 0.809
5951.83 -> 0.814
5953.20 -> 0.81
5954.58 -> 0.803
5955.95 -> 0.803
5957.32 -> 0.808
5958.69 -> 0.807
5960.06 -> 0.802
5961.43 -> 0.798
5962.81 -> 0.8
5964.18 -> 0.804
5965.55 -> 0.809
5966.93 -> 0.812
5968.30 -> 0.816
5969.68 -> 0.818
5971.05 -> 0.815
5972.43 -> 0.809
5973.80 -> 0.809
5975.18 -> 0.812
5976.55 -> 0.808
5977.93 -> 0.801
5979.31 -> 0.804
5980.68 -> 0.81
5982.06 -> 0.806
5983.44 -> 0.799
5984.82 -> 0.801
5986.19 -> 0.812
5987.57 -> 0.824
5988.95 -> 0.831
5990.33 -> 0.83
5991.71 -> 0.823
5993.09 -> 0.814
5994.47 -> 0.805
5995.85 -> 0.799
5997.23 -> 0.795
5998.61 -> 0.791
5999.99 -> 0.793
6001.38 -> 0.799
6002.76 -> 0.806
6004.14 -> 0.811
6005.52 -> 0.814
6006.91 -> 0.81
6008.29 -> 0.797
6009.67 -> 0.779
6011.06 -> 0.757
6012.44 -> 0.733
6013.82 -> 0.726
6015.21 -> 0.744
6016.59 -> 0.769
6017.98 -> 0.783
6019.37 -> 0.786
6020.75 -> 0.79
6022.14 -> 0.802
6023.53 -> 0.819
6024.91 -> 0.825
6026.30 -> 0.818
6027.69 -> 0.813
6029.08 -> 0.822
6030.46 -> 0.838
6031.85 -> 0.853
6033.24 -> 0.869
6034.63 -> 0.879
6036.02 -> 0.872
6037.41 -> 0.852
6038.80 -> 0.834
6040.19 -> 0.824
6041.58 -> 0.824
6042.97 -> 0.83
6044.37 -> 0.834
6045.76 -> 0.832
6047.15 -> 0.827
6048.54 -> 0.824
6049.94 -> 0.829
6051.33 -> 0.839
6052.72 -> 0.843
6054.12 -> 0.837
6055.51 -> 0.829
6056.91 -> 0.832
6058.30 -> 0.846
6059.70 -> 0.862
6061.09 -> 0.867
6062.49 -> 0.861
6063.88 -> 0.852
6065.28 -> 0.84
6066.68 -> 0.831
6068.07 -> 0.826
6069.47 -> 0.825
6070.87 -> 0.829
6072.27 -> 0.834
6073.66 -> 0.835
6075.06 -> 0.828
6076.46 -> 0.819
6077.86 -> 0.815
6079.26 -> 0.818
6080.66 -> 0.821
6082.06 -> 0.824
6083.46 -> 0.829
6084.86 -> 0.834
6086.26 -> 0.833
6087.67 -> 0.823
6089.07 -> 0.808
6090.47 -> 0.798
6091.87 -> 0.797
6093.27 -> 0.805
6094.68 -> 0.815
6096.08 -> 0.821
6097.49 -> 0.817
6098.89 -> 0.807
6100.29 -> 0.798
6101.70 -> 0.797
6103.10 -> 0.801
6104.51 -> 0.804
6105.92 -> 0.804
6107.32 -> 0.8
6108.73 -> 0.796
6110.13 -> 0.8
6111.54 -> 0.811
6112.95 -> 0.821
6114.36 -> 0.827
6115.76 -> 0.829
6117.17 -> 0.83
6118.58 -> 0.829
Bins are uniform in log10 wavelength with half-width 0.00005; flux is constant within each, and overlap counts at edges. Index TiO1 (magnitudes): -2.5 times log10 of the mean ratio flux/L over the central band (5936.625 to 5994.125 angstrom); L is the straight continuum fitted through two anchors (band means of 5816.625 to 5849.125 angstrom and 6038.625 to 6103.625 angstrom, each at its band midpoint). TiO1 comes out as 0.029 mag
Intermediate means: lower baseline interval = 0.833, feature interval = 0.808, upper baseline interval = 0.827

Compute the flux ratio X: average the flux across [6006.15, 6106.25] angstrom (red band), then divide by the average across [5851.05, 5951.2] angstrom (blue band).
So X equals 1.1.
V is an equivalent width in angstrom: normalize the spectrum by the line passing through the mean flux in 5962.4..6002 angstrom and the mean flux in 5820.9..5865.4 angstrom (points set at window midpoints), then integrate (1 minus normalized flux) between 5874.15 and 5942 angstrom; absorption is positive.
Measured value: 4.5 angstrom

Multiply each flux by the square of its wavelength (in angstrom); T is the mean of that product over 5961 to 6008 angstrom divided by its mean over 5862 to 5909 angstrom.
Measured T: 1.13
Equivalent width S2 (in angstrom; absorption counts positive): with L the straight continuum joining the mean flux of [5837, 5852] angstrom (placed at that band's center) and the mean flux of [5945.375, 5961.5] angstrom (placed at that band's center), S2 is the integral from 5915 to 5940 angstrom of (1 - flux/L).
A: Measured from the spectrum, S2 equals 0.8 angstrom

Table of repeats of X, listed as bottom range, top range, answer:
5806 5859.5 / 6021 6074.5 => 1.02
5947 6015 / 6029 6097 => 1.04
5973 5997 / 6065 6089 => 1.02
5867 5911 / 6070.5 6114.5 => 1.11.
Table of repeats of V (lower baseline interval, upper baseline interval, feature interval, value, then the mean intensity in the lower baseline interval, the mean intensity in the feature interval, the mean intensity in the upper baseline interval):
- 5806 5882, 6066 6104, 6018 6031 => 0.08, 0.808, 0.811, 0.818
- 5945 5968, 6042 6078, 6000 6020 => 1.02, 0.807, 0.78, 0.836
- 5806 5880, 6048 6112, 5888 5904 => 2.75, 0.809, 0.673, 0.823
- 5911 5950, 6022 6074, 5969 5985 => 0.06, 0.794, 0.808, 0.838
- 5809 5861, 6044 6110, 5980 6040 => 1.04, 0.817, 0.808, 0.824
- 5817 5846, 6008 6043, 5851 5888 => 2.85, 0.835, 0.766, 0.809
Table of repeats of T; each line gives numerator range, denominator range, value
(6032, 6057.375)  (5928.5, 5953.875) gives 1.10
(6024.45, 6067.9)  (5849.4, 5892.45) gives 1.18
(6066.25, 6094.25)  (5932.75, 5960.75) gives 1.07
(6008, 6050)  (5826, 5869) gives 1.07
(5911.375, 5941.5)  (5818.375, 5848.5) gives 0.98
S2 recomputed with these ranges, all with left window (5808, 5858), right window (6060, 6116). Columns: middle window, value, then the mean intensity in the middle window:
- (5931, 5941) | 0.5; 0.775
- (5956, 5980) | 0.4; 0.808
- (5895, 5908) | 1.5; 0.724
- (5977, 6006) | 0.4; 0.808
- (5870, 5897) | 3.2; 0.723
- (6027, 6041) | -0.4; 0.846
